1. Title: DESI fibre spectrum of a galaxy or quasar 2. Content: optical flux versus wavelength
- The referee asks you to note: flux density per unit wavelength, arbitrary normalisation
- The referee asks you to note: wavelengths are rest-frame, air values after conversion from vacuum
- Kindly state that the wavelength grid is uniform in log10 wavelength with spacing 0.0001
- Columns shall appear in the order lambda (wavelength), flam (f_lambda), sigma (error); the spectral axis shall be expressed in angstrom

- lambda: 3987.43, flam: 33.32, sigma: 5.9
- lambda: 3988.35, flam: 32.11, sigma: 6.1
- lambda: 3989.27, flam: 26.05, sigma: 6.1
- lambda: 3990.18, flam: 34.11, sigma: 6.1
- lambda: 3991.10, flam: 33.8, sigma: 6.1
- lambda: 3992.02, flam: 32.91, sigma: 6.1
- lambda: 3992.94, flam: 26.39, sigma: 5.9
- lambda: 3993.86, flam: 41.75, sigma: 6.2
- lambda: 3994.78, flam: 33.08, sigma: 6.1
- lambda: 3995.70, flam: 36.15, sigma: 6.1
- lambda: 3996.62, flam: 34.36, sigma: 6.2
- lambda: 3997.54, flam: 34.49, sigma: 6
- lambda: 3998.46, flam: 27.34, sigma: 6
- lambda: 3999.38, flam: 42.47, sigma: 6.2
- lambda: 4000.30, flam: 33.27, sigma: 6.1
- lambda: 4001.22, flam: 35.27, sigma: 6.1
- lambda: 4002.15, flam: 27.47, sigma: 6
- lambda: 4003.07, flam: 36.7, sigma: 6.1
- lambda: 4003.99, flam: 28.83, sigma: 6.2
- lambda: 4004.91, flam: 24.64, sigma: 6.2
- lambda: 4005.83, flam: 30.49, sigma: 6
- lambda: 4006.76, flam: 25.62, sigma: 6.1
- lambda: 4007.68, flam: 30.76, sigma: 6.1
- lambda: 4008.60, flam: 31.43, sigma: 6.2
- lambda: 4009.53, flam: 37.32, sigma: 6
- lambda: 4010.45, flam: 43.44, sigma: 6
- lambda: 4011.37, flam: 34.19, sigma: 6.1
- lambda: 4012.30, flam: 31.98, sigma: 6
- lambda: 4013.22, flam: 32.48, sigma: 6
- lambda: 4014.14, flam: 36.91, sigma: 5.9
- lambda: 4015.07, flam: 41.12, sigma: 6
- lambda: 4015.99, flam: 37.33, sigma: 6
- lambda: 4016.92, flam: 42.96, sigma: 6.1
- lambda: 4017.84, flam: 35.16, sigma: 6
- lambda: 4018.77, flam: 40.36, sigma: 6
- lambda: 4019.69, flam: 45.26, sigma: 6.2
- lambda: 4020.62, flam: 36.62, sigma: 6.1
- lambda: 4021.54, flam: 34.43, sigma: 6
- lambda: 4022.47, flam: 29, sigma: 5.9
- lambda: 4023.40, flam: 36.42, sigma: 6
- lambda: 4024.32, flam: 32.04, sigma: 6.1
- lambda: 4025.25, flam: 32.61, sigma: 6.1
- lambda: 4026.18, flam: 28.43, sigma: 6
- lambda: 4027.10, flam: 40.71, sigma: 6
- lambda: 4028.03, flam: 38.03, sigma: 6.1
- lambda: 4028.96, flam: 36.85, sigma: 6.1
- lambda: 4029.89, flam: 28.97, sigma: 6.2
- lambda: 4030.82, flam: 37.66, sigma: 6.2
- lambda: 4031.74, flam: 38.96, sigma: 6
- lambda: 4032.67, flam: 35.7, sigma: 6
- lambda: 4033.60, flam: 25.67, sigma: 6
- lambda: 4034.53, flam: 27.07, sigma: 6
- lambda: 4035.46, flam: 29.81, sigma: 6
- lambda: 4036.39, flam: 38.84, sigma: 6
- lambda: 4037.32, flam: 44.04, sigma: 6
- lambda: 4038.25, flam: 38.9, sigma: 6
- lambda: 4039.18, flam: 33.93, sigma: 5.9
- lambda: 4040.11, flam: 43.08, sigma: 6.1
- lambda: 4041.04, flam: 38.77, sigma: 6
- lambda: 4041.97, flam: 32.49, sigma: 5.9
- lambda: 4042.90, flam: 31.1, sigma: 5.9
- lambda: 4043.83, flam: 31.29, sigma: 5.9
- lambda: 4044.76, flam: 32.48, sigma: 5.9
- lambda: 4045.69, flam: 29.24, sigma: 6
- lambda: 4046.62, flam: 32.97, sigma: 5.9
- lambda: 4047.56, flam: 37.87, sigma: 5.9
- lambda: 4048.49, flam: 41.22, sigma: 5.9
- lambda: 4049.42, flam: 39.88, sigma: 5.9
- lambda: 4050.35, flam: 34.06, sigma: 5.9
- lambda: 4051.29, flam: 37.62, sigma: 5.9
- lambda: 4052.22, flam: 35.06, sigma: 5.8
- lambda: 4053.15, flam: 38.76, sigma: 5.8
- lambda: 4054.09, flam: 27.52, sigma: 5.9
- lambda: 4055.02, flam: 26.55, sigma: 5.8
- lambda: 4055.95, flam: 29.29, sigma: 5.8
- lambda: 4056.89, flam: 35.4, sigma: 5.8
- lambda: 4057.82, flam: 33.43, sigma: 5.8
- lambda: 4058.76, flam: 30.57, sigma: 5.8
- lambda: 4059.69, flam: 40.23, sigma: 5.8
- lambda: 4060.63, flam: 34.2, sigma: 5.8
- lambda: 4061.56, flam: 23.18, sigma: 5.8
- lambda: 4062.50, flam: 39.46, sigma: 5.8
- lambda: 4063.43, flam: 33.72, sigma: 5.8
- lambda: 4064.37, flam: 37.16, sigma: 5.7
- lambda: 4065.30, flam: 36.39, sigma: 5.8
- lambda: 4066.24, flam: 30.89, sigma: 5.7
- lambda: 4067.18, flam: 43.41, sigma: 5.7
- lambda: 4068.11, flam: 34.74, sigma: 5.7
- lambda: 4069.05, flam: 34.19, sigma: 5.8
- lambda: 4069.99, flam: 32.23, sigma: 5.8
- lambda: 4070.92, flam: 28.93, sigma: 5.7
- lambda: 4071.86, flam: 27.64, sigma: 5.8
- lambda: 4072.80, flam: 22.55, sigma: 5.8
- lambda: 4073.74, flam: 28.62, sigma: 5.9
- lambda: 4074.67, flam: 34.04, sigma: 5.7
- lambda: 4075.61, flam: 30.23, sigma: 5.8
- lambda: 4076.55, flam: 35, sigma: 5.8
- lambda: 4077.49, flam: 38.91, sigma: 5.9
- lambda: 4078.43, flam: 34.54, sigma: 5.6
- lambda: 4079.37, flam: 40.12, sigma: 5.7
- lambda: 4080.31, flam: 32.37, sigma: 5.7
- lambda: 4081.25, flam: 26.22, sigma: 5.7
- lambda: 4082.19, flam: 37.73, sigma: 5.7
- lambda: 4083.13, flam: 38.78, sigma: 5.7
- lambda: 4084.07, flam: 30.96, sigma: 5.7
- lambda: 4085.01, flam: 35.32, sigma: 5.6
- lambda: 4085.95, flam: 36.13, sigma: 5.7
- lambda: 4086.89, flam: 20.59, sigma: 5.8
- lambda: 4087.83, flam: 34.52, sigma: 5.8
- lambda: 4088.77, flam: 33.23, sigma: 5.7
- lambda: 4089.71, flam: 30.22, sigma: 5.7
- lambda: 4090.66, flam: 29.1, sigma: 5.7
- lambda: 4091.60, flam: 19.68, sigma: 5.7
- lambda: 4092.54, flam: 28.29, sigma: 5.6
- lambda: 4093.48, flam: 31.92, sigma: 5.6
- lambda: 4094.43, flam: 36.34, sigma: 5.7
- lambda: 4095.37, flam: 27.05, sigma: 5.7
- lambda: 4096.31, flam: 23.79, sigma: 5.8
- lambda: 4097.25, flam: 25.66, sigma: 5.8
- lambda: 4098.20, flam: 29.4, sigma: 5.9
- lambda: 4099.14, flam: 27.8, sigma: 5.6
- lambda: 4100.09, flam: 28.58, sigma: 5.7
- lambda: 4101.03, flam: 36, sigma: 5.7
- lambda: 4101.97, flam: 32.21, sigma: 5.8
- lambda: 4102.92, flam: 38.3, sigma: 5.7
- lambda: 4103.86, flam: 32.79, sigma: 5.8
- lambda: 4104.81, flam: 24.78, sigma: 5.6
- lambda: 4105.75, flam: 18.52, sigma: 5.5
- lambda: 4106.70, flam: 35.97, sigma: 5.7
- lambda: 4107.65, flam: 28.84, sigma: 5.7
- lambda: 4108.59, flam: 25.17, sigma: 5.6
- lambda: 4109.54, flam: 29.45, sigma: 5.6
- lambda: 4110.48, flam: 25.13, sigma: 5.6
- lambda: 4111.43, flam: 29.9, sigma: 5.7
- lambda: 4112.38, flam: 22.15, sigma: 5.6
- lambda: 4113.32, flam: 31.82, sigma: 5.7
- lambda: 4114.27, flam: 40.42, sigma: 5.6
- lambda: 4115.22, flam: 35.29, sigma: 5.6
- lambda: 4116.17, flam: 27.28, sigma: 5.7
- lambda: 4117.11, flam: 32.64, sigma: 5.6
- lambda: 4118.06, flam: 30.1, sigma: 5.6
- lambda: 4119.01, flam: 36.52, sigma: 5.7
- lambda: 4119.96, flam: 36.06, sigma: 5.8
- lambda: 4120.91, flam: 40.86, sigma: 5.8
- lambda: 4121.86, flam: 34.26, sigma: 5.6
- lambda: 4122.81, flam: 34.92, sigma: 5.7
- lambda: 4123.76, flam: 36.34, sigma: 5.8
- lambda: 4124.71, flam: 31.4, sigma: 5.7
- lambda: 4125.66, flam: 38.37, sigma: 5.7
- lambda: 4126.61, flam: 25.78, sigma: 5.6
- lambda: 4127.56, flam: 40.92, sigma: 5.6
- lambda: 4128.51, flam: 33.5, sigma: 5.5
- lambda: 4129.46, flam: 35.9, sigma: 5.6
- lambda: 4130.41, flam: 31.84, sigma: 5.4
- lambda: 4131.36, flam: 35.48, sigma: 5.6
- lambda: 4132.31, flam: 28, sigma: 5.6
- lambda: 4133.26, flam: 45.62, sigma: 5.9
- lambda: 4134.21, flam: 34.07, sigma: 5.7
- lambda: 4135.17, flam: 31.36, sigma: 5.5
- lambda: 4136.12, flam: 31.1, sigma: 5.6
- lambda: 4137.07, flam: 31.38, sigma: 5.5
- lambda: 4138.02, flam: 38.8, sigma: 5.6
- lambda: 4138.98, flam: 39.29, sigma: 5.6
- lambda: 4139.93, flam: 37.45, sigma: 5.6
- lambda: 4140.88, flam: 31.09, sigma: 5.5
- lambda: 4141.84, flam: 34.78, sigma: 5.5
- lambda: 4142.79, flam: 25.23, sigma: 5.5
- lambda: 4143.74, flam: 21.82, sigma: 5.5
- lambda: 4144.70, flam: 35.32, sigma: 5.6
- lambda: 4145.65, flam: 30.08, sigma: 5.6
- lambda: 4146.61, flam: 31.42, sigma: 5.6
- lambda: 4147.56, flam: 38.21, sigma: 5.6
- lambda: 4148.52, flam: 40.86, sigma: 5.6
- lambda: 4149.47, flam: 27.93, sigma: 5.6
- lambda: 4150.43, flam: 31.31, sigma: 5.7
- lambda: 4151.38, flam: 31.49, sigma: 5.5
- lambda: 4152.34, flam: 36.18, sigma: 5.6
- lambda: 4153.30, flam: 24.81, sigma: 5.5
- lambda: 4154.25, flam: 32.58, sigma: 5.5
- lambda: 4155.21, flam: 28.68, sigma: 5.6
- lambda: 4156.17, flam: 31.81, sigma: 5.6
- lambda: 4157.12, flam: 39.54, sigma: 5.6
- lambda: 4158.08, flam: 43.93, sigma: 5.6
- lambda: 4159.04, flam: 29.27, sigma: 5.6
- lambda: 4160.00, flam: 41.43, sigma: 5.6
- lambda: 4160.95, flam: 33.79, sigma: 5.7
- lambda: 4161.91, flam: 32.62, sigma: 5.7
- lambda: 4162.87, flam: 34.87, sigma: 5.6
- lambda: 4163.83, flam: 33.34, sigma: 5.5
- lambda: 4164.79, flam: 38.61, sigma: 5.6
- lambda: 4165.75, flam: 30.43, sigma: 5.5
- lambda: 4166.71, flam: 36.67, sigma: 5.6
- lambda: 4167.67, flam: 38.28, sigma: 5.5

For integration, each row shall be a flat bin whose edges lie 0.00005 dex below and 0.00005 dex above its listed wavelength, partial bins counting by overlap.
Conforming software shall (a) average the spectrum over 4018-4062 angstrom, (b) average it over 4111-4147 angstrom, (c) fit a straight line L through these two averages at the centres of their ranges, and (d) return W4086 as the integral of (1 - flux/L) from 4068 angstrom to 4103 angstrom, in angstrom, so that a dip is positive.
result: 2.8 angstrom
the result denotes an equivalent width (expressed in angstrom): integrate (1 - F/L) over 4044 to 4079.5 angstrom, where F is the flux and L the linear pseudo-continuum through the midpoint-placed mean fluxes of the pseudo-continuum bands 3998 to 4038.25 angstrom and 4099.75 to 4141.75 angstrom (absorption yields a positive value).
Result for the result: 0.2 angstrom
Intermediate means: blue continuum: 34.6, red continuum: 32.9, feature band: 33.7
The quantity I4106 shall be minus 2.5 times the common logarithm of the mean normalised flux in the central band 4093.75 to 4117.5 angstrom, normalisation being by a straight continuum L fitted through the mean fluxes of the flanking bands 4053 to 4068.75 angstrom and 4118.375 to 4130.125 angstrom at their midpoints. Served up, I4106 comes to 0.168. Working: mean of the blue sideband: 33.7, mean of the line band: 29.8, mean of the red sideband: 35.3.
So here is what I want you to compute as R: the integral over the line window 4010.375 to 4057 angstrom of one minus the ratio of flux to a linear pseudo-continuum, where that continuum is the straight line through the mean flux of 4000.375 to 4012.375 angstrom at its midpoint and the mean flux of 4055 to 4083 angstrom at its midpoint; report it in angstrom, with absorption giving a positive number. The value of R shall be -3.7 angstrom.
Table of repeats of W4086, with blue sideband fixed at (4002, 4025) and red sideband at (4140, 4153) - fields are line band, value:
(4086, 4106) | 2.3 angstrom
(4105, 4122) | 0.9 angstrom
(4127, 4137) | -0.7 angstrom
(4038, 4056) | -0.4 angstrom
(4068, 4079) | 0.5 angstrom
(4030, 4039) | -0.2 angstrom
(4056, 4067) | -0.1 angstrom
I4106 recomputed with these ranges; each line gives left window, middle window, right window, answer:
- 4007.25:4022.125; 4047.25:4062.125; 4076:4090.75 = 0.03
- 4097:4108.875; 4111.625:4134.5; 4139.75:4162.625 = -0.10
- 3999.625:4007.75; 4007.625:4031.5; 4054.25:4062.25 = -0.16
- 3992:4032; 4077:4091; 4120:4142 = 0.05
